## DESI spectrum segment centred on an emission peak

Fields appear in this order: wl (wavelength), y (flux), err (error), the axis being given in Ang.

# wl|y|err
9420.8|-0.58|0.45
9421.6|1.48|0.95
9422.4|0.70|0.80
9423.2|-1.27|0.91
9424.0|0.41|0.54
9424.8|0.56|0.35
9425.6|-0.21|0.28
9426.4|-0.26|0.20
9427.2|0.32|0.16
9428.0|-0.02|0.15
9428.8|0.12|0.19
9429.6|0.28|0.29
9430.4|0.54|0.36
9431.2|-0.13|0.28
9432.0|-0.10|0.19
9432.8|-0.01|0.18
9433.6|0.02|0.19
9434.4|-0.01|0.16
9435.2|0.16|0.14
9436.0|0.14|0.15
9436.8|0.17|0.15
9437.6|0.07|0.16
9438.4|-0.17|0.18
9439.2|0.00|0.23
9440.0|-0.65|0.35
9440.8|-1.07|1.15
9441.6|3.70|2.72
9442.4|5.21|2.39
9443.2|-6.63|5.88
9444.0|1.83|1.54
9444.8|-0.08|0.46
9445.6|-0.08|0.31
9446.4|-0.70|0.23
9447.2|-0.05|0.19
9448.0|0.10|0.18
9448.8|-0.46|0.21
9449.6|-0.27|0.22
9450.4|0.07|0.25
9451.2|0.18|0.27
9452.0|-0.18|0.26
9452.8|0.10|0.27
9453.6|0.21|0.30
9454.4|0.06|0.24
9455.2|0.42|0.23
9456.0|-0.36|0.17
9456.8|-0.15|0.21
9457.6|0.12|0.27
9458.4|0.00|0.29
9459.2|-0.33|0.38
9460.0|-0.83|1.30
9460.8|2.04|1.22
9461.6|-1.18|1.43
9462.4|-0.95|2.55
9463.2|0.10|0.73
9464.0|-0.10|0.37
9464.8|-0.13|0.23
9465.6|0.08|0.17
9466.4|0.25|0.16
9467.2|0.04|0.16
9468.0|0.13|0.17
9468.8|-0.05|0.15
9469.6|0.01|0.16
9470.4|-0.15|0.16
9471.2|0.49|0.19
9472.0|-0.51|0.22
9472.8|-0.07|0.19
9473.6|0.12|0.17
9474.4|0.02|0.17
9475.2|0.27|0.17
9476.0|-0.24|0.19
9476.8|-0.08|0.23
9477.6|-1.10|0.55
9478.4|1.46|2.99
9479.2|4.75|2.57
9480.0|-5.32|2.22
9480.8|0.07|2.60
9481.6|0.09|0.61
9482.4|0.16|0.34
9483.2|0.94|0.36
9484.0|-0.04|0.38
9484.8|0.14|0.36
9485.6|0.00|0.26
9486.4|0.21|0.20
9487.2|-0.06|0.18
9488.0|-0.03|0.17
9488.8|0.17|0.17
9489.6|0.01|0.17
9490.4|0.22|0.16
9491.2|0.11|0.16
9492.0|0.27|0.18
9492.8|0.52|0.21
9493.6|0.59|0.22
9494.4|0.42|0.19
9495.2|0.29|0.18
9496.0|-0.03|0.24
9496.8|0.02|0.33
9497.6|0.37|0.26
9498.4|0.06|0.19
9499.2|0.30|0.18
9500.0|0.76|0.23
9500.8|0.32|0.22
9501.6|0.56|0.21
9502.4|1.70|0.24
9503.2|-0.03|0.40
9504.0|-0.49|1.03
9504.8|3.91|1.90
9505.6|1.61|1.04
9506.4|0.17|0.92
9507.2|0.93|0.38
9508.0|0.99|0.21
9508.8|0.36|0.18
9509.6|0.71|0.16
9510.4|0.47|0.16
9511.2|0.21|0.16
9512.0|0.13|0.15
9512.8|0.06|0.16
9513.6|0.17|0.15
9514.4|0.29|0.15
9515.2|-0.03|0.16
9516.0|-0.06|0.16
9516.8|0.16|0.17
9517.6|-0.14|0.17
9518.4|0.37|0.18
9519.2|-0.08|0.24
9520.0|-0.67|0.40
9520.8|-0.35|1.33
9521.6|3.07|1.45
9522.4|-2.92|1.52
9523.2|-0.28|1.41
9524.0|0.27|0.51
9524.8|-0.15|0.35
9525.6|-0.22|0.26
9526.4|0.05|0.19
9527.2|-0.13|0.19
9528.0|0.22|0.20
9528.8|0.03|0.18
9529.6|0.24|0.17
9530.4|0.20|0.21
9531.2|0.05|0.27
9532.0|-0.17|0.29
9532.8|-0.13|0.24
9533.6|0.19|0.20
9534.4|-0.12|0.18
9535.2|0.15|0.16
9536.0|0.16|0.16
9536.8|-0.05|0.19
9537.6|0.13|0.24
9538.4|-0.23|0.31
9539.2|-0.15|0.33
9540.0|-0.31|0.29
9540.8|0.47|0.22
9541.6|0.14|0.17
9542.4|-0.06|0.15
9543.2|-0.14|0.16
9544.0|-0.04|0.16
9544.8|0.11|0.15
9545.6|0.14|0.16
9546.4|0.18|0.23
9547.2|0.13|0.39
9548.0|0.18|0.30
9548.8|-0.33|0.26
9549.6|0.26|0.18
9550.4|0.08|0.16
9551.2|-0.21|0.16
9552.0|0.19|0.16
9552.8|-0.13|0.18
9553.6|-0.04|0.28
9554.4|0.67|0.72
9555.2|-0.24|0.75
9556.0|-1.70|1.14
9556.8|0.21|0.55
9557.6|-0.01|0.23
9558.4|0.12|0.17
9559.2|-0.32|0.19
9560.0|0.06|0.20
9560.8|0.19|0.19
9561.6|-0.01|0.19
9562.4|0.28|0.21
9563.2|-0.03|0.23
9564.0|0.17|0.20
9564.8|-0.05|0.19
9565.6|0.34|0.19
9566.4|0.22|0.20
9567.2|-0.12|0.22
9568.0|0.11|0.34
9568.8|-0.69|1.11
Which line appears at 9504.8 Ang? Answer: [O III] 5007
